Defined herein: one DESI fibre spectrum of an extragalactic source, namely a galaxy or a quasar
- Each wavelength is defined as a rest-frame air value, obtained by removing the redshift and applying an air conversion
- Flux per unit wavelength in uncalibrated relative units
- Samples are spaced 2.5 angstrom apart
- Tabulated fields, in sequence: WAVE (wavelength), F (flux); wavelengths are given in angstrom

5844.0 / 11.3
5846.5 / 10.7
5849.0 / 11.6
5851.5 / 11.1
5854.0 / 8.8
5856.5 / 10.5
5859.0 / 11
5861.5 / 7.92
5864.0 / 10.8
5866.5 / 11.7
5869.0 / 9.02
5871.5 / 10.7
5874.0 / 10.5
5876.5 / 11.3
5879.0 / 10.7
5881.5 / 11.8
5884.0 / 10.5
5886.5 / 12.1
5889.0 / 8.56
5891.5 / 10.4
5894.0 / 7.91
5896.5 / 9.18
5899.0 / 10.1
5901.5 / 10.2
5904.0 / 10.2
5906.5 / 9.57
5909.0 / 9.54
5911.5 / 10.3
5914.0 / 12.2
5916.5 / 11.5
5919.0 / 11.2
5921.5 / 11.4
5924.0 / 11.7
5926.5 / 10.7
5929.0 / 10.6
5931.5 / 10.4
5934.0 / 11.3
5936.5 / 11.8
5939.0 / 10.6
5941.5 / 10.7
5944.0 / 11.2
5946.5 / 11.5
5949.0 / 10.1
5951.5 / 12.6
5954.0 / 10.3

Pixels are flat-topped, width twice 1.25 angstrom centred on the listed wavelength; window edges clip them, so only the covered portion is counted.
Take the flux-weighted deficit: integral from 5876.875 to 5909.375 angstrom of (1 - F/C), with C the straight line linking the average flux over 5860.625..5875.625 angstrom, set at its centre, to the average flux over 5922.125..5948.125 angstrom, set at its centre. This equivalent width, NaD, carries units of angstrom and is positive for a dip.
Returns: 1.23 angstrom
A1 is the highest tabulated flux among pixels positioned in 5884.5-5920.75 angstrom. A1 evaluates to 12.2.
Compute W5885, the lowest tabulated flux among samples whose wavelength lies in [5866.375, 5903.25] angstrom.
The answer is 7.91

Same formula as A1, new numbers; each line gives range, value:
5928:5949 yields 11.8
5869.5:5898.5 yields 12.1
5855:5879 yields 11.7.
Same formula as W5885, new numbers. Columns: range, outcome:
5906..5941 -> 9.54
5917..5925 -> 11.2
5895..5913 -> 9.18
